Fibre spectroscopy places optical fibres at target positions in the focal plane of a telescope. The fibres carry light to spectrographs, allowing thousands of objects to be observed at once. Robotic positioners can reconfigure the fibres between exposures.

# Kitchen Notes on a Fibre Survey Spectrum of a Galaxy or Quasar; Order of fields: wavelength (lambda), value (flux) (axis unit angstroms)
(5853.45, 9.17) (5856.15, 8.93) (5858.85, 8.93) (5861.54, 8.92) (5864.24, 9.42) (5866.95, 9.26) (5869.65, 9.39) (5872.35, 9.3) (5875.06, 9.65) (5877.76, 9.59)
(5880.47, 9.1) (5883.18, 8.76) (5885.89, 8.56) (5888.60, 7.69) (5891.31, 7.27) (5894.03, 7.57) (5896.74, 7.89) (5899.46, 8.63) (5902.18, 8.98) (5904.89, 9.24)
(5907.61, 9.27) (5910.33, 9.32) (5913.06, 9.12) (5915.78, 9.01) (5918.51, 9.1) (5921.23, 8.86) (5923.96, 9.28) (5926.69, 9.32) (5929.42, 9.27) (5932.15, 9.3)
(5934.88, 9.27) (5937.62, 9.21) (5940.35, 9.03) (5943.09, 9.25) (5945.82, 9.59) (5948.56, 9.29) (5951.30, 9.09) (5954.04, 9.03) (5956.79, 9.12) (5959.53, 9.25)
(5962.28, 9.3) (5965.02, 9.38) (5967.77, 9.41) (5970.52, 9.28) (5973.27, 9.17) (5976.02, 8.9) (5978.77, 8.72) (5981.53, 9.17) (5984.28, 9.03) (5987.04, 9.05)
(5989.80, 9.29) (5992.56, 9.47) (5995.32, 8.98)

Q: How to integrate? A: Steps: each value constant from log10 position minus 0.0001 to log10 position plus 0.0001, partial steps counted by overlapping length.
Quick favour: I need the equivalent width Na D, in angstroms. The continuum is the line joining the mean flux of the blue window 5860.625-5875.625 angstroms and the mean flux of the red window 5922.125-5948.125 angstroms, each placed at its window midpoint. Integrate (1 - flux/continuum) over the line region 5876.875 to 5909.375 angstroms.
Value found 2.6 angstroms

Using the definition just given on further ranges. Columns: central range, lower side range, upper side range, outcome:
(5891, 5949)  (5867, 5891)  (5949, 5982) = 0.39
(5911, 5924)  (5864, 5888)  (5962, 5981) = 0.14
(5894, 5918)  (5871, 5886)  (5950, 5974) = 0.92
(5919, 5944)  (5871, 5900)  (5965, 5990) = -1.03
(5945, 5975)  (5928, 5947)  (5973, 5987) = -0.43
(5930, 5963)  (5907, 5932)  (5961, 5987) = -0.24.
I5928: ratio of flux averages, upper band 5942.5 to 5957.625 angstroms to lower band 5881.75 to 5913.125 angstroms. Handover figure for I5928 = 1.1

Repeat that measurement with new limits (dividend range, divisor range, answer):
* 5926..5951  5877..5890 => 1.07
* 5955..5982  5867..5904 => 1.06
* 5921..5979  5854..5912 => 1.04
